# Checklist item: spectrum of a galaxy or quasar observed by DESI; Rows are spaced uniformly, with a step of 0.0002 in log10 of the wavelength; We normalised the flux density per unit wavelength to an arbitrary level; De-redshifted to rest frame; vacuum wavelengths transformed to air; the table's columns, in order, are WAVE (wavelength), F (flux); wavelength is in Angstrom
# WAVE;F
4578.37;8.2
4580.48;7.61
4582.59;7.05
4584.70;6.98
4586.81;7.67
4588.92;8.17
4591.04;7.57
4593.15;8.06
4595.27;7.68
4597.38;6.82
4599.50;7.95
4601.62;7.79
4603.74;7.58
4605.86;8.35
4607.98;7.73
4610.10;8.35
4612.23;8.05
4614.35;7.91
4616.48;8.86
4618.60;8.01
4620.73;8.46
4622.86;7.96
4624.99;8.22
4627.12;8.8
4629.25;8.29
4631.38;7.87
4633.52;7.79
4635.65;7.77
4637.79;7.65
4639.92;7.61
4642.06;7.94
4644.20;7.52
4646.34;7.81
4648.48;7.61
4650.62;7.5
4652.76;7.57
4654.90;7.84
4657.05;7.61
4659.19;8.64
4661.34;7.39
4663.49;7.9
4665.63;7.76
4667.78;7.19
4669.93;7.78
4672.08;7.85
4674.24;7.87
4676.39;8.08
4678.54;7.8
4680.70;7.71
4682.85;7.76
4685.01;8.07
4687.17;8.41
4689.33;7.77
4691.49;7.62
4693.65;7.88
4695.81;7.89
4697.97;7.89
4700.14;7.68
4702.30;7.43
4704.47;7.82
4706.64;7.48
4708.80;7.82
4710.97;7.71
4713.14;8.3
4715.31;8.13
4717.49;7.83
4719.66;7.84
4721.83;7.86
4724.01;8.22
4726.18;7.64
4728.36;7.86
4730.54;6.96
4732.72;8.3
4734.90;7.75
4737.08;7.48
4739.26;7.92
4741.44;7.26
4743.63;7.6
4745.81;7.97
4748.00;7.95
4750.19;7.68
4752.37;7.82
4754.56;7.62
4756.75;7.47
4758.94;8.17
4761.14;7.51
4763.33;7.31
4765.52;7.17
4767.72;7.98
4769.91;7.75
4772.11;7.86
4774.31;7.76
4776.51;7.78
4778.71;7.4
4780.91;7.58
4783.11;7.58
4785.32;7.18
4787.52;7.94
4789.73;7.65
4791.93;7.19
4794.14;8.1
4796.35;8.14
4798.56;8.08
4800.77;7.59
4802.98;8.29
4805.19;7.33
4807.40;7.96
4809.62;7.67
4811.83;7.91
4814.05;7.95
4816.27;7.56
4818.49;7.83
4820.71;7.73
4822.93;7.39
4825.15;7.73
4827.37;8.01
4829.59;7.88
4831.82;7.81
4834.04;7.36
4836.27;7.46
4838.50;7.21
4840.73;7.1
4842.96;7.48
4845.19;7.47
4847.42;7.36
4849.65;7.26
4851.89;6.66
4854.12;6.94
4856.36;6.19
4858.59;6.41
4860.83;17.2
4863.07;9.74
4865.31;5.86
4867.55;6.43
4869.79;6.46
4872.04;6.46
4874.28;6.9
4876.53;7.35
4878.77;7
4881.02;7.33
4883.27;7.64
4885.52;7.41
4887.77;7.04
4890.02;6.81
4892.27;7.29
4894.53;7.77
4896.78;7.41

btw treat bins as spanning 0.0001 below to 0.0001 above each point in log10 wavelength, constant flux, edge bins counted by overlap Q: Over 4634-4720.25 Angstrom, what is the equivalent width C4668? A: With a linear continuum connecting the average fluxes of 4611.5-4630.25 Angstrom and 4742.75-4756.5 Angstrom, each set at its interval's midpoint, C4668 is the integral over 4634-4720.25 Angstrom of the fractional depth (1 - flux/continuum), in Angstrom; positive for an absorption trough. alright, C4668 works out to 2.8 Angstrom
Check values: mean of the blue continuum 8.29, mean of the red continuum 7.76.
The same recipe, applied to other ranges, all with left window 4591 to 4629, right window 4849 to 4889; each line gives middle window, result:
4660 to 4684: 0.52 Angstrom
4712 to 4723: -0.22 Angstrom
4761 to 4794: 0.60 Angstrom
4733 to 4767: 0.51 Angstrom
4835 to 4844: 0.37 Angstrom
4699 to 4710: 0.30 Angstrom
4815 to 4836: -0.12 Angstrom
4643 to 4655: 0.50 Angstrom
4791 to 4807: -0.28 Angstrom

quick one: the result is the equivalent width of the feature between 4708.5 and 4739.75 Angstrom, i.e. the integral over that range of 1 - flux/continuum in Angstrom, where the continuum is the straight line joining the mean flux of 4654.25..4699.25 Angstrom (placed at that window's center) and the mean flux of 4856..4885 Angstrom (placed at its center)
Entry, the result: 0.0 Angstrom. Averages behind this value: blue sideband 7.84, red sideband 7.8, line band 7.84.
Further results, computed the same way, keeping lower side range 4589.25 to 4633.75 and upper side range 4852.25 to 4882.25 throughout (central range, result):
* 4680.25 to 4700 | 0.1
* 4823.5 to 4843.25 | 0.4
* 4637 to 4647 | 0.3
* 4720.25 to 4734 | 0.1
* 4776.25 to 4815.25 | 0.2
